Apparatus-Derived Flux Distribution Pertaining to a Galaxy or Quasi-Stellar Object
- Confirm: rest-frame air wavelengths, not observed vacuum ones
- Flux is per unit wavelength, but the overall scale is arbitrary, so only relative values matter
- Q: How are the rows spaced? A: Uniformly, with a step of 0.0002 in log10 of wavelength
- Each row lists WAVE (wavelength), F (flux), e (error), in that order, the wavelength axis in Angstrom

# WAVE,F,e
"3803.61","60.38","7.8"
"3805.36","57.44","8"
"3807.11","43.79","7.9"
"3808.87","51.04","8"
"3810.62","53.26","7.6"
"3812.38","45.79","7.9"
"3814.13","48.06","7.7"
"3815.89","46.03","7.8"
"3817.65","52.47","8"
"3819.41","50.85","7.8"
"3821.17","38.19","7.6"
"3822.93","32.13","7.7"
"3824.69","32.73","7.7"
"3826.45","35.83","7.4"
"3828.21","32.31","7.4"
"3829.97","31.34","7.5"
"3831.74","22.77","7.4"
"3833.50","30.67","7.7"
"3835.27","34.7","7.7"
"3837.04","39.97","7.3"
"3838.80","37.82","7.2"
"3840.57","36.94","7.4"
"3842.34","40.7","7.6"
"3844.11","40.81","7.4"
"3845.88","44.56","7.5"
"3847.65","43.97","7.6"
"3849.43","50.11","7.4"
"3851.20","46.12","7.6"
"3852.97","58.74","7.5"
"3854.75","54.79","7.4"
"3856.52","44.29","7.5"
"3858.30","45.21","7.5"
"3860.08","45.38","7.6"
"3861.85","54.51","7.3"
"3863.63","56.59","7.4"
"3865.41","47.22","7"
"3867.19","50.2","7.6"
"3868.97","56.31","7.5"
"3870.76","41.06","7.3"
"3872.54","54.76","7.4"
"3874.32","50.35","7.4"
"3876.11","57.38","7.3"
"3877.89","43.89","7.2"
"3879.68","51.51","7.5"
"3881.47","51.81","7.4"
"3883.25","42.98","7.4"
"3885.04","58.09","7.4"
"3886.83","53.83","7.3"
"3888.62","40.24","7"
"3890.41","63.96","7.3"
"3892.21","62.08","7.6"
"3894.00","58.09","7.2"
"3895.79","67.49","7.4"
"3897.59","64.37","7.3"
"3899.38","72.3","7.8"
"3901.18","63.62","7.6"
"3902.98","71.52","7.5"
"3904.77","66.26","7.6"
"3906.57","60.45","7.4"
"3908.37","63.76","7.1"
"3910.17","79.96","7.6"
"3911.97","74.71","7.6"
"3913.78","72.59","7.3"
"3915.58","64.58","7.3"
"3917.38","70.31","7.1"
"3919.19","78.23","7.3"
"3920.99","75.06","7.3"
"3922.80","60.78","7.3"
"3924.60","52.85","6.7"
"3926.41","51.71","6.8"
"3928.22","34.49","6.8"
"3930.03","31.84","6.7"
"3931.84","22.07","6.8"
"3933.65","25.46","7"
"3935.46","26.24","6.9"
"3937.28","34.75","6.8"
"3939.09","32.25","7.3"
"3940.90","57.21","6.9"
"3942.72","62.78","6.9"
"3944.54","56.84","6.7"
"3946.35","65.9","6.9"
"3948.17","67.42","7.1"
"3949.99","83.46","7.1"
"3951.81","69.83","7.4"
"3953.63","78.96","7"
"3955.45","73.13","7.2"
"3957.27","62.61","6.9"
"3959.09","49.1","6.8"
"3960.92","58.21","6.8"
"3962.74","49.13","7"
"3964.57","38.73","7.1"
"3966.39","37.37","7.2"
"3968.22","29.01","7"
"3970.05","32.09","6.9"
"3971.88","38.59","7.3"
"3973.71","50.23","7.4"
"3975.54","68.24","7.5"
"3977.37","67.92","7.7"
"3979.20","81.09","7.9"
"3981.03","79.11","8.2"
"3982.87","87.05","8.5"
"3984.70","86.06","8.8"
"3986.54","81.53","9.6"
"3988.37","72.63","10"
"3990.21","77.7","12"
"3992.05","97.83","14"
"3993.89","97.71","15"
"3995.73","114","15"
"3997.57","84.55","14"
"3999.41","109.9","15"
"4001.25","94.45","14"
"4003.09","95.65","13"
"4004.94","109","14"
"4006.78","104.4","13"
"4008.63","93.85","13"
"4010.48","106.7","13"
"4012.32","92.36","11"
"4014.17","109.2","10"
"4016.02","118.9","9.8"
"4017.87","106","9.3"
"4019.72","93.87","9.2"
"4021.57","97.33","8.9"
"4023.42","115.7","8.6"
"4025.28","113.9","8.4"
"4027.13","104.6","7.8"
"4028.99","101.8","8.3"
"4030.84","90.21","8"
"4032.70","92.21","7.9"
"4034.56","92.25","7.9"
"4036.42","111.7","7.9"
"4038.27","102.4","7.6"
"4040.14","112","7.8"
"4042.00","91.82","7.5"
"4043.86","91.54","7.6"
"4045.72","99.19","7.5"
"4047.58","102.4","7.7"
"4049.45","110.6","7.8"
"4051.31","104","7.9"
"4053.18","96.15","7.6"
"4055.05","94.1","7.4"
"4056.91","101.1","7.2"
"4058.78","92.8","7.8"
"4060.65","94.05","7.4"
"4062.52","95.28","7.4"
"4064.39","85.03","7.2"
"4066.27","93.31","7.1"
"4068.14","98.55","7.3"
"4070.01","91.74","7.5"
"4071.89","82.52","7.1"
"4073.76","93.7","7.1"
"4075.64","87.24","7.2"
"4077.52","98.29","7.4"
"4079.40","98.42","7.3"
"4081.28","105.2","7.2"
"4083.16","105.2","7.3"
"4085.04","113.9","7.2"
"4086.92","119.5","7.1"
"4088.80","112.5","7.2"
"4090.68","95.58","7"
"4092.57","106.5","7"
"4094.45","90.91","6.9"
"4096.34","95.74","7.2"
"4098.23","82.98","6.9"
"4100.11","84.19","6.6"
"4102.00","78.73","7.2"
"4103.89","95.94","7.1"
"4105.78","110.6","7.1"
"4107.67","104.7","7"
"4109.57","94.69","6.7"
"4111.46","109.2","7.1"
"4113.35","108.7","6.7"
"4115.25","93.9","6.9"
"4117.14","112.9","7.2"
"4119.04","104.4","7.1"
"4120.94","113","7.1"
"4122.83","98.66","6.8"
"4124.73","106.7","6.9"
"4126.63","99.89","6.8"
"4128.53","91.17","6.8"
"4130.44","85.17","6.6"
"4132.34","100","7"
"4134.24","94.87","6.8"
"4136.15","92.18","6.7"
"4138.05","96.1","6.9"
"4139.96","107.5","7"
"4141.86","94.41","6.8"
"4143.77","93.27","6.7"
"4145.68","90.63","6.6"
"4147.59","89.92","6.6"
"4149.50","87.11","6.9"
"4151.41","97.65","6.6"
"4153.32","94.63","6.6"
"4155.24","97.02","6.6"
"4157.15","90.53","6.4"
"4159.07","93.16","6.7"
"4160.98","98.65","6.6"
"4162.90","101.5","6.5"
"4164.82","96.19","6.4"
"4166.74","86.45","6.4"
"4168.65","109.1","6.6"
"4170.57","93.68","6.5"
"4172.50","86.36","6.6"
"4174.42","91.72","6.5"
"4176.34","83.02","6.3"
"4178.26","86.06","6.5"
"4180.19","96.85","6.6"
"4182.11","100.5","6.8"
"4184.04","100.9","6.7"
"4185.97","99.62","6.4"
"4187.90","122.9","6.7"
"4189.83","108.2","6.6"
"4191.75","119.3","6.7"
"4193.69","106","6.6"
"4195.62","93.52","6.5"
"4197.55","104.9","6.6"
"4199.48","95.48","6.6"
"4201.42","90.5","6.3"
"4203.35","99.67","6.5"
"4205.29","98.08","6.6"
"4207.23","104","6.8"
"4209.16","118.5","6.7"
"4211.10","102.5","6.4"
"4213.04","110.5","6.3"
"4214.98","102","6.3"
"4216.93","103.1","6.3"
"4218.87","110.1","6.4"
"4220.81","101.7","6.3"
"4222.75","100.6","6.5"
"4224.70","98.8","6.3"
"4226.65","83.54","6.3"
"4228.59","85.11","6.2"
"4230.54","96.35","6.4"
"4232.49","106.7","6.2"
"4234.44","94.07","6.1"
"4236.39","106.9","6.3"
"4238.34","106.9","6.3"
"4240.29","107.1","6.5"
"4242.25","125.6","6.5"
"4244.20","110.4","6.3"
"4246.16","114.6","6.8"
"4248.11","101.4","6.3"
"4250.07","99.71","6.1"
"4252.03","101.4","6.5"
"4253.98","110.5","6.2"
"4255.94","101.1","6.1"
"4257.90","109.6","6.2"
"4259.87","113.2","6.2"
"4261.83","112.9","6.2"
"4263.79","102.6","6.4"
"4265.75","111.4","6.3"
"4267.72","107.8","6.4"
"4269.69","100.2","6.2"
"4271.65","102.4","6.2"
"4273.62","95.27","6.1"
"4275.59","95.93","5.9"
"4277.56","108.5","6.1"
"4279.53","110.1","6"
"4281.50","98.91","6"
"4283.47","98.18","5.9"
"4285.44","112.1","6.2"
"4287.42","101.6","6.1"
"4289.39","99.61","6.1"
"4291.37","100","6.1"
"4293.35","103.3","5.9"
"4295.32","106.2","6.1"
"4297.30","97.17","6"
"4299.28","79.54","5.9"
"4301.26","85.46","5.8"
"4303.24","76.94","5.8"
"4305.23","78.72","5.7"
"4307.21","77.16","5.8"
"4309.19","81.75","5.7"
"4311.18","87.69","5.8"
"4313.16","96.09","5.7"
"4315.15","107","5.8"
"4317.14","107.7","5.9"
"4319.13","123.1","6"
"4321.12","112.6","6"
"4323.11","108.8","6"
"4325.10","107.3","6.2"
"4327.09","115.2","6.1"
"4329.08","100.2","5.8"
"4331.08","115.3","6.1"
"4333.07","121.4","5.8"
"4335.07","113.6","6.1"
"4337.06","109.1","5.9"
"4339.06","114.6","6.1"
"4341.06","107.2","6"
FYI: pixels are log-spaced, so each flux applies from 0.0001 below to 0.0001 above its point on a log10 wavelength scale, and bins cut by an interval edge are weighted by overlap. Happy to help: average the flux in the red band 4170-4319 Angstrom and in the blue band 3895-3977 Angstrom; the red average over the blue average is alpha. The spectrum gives 1.78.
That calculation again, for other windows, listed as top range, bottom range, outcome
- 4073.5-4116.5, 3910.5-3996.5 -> 1.62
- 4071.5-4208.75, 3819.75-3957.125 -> 1.89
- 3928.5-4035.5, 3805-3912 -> 1.51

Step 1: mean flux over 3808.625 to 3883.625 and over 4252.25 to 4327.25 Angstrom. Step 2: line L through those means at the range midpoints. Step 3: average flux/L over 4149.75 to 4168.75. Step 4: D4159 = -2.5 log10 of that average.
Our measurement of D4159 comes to -0.134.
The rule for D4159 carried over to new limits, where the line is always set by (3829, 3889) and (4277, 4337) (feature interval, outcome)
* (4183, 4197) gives -0.23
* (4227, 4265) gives -0.13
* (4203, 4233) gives -0.13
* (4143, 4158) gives -0.13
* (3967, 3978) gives 0.27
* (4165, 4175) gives -0.12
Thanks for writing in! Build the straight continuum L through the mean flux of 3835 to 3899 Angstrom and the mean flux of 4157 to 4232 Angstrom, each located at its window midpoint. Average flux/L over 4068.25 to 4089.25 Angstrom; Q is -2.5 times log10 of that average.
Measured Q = -0.22 mag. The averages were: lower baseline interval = 50.1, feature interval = 100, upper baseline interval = 99.4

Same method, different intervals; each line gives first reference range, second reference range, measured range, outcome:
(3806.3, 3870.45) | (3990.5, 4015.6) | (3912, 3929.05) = 0.14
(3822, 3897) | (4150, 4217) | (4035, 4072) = -0.25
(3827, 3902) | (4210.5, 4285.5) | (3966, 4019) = -0.24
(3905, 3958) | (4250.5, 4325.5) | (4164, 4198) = -0.13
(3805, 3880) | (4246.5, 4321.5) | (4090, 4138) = -0.23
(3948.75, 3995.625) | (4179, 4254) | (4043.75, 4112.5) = -0.18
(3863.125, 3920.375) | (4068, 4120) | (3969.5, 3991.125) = 0.12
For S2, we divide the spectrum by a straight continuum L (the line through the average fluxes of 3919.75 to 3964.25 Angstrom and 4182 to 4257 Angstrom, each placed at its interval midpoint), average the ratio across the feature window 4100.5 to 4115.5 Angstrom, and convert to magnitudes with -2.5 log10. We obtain -0.19 mag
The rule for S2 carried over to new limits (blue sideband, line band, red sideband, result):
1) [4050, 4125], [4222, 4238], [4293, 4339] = 0.04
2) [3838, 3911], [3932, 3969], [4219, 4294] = 0.21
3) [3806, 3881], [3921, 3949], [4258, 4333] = 0.21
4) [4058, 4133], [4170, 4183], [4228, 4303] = 0.11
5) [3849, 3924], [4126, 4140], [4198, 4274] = -0.05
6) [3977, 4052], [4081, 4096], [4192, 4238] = -0.07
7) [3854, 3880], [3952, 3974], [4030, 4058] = 0.45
